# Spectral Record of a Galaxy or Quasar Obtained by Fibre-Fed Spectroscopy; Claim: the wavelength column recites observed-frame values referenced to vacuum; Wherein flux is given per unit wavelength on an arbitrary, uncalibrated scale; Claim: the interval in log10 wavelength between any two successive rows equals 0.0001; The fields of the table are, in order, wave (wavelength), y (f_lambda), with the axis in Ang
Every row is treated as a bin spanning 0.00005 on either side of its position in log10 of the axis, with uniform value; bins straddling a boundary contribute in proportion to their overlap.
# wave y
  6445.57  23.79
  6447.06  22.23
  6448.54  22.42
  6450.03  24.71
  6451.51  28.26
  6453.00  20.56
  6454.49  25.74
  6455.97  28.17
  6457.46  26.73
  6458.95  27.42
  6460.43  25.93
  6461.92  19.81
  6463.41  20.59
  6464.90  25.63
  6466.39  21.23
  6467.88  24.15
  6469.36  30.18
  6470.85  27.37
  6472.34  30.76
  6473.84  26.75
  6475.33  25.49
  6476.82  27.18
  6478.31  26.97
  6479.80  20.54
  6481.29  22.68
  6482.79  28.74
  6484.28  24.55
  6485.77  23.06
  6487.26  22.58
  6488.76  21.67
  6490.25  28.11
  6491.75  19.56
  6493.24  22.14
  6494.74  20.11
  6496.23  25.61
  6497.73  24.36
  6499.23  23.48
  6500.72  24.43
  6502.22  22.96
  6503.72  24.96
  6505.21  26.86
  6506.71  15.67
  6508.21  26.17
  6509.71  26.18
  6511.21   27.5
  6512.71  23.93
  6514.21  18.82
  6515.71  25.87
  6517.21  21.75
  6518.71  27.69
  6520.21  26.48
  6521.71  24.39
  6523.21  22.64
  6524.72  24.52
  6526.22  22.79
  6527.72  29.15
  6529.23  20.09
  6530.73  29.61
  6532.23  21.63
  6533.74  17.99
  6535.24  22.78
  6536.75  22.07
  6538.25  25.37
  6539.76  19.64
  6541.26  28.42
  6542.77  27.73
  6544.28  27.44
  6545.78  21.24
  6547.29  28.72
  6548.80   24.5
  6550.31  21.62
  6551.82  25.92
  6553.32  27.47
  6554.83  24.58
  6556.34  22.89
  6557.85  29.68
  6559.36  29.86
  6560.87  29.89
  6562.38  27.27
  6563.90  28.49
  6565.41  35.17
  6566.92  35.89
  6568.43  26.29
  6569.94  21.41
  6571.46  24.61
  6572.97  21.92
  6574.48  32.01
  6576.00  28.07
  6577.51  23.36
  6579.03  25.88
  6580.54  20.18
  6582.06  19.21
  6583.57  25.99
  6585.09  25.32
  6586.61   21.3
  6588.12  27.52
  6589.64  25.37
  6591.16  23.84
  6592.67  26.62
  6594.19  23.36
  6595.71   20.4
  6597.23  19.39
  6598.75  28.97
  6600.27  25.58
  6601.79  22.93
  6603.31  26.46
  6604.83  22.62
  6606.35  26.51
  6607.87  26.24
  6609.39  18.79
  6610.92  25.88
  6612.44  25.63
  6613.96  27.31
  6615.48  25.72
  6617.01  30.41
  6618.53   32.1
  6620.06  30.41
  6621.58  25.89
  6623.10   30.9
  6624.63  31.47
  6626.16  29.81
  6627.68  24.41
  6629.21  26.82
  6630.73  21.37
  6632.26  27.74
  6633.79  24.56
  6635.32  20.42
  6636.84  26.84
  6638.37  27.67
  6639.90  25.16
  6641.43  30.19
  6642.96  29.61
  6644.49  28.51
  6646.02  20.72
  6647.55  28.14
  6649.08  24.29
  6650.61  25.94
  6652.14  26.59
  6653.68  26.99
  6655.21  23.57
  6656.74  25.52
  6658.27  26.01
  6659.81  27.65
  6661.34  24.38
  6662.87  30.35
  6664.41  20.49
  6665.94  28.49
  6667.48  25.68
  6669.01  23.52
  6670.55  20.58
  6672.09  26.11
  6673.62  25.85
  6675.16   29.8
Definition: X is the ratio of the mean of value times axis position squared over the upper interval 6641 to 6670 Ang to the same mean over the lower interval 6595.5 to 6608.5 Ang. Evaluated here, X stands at 1.1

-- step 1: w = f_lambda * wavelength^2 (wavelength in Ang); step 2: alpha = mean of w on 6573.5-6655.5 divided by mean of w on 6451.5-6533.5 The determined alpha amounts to 1.09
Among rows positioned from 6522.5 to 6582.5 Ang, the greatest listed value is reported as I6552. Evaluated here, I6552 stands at 35.89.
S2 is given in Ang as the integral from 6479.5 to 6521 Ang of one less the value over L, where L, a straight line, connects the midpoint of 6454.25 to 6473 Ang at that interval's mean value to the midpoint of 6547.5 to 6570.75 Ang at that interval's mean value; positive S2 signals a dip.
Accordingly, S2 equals 3.9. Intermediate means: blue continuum 25.7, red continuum 27.4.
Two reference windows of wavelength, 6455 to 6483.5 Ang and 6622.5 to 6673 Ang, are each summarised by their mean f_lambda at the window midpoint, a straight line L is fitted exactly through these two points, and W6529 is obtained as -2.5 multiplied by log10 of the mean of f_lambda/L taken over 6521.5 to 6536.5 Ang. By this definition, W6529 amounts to 0.10 mag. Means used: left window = 25.6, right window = 26.1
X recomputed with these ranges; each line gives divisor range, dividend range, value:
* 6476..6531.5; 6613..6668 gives 1.15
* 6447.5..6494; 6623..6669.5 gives 1.11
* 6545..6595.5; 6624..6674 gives 1.03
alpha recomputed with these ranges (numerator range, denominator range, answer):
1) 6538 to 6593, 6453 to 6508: 1.09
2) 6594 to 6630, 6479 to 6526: 1.14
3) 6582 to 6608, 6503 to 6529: 1.03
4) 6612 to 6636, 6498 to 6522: 1.16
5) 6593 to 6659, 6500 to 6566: 1.07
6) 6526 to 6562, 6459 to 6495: 1.05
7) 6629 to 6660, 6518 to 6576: 1.03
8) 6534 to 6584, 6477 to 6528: 1.10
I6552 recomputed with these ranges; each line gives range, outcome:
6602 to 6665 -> 32.1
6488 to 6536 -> 29.61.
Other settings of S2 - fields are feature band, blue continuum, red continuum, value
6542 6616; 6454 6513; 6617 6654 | 1.5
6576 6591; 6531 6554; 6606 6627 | 1.2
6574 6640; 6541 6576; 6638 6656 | 2.8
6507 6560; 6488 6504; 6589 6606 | -2.3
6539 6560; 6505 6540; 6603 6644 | -1.0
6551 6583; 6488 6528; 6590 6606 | -3.5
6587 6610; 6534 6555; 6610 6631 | 2.2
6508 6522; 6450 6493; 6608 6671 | 0.3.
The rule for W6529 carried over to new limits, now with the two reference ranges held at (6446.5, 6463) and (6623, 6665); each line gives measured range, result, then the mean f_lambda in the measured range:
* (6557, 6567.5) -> -0.20 mag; 30.7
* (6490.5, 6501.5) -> 0.09 mag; 23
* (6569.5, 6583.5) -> 0.06 mag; 24.2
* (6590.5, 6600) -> 0.09 mag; 23.9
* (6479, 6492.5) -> 0.06 mag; 23.5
